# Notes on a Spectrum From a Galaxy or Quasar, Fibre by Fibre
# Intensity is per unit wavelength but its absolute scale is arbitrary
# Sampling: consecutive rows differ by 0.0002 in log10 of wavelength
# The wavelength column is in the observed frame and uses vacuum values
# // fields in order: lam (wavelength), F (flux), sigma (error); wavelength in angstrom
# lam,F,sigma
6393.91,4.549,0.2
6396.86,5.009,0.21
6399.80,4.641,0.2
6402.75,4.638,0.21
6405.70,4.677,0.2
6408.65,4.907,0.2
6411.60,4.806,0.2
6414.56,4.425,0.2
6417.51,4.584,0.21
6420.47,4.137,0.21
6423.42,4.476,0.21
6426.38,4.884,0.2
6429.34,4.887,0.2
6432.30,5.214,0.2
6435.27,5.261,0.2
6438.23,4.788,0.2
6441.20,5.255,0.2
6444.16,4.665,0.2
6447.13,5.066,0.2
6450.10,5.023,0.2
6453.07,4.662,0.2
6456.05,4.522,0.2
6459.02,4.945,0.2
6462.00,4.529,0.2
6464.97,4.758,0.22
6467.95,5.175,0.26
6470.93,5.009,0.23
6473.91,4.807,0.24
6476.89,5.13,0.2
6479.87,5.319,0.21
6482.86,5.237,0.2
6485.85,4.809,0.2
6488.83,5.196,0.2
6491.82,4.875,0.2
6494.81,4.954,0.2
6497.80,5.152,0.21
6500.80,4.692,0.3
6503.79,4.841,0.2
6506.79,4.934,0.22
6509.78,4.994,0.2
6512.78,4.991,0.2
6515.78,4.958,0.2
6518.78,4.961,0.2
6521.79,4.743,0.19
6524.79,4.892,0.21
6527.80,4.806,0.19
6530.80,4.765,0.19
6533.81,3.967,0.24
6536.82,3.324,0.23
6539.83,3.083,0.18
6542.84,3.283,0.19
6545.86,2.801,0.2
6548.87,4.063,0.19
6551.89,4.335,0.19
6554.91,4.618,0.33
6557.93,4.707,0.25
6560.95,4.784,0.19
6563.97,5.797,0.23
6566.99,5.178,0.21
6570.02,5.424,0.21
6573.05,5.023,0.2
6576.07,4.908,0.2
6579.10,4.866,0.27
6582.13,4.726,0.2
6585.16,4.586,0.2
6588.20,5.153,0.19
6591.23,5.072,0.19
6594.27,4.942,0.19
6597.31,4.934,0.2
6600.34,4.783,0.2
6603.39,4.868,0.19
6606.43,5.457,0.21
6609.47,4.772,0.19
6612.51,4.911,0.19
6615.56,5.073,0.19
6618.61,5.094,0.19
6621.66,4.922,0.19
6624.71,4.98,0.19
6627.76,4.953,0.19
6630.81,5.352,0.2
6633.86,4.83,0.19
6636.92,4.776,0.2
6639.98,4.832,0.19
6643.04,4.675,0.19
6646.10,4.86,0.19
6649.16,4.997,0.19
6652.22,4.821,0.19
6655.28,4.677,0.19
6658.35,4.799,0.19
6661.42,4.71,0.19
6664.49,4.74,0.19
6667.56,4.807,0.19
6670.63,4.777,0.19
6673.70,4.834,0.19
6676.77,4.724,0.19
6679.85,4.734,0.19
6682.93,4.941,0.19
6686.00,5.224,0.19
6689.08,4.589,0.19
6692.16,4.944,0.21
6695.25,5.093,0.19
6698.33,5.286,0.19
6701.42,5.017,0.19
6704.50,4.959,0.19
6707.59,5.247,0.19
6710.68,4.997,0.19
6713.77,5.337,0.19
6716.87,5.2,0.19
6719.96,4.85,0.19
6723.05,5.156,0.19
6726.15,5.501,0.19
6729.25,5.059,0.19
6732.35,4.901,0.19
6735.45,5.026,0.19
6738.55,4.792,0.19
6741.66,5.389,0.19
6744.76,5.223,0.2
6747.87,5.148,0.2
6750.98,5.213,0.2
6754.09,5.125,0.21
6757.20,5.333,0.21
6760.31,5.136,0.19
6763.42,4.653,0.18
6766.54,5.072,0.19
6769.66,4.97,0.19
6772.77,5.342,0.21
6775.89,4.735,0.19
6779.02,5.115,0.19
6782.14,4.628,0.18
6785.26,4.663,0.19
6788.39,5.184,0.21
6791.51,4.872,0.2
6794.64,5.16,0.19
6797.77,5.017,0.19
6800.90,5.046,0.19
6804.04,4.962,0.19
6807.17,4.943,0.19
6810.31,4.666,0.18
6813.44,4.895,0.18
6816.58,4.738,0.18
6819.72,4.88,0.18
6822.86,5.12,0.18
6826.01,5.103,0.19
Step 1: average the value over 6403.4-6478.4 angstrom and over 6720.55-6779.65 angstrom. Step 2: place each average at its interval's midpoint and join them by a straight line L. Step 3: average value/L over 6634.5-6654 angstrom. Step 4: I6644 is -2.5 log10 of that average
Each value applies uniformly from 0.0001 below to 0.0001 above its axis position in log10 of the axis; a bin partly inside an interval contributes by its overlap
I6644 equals 0.04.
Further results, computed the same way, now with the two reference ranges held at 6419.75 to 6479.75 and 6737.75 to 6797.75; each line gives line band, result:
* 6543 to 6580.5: 0.06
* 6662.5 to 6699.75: 0.02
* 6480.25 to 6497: -0.03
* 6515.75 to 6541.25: 0.13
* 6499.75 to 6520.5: 0.00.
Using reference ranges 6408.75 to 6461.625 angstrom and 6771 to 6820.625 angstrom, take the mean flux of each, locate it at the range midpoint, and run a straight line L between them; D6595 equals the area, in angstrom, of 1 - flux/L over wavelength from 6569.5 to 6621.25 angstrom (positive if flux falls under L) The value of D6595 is -1.2 angstrom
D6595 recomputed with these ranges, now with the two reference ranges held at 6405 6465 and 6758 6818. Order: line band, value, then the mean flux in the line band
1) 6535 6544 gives 2.94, 3.25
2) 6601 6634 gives -1.04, 5.02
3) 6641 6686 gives 0.73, 4.81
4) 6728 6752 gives -0.83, 5.09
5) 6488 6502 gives -0.45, 4.97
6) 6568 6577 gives -0.53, 5.13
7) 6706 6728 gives -1.21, 5.18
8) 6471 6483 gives -0.73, 5.1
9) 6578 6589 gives 0.09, 4.81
